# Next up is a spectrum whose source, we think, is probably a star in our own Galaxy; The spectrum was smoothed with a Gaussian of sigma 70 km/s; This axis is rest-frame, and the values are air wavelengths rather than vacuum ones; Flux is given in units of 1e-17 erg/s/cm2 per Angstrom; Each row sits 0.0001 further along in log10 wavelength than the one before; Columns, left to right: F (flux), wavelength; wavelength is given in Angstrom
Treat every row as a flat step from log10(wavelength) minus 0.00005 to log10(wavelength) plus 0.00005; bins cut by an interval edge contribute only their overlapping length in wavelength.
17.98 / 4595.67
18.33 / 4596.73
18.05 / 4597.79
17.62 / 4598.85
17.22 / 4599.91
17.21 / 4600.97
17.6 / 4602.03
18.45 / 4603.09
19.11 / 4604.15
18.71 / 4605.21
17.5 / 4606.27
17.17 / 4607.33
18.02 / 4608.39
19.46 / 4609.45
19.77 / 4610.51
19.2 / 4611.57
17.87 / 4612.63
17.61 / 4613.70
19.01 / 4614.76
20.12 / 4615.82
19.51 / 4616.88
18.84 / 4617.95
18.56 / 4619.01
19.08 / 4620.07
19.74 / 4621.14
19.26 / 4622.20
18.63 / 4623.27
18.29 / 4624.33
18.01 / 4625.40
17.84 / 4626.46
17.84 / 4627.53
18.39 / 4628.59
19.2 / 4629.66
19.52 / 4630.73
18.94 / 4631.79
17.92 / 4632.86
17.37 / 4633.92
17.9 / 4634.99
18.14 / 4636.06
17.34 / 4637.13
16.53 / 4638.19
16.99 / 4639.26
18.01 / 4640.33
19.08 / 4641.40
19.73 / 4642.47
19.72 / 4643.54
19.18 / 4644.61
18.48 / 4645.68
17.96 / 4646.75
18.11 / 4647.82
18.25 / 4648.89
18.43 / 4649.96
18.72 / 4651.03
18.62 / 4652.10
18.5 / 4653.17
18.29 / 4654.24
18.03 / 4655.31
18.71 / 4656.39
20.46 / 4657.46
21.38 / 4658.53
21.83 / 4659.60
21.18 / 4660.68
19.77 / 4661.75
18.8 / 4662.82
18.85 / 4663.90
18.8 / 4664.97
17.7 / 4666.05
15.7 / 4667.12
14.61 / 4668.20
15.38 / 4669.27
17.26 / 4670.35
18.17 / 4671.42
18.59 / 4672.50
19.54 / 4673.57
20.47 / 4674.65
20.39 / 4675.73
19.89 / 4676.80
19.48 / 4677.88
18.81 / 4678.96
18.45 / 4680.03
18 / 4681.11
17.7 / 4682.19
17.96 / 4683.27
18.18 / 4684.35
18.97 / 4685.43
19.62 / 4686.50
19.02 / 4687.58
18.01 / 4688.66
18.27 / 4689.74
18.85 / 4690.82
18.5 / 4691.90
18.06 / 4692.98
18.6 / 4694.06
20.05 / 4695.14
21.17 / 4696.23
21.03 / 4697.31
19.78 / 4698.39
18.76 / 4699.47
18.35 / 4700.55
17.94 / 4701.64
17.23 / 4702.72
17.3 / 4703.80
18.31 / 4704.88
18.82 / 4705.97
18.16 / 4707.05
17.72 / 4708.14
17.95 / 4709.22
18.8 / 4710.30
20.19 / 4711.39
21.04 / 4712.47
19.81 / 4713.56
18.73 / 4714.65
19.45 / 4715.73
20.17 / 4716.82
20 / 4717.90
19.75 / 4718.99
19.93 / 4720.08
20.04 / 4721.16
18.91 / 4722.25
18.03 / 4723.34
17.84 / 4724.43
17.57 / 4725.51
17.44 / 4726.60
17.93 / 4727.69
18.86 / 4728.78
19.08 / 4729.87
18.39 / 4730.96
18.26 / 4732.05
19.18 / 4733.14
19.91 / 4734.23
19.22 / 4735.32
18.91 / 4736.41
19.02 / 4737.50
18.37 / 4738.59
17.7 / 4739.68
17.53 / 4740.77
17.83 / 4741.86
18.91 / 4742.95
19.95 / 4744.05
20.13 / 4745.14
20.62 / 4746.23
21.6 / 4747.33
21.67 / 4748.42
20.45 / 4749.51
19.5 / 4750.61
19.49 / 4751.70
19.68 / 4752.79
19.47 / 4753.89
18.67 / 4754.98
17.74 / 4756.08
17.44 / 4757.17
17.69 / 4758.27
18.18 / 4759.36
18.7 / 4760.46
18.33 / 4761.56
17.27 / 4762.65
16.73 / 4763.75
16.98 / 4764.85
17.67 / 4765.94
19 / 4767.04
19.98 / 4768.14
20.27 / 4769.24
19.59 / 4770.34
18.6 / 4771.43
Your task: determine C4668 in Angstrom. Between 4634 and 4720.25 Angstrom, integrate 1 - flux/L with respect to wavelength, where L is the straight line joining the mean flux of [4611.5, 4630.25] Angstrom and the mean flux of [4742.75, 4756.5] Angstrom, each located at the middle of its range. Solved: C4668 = 2.1 Angstrom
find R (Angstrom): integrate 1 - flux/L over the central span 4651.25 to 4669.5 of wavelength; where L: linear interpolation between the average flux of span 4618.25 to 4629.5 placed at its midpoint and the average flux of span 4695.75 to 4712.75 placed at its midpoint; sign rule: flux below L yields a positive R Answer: 0.0 Angstrom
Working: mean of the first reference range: 18.6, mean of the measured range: 18.7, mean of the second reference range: 18.9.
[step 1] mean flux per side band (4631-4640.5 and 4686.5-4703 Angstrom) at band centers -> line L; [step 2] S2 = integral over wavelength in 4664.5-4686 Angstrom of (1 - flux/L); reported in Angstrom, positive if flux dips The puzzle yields 0.4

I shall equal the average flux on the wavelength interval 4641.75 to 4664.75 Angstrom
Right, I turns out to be 19.2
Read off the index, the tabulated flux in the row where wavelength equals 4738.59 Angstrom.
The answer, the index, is 18.37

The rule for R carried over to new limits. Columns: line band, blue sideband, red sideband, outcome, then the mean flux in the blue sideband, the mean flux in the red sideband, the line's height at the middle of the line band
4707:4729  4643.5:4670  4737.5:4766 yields -0.30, 18.6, 18.8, 18.7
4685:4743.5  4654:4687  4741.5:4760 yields 0.74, 18.7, 19.4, 19.1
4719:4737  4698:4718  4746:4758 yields 0.40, 18.8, 19.6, 19.2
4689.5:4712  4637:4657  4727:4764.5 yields -0.14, 18.4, 18.9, 18.7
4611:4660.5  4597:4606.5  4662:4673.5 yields -2.67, 18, 17.5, 17.7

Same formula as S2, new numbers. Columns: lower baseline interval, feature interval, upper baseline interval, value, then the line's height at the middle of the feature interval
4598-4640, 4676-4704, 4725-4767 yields -0.4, 18.6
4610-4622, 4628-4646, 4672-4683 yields 0.6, 19.1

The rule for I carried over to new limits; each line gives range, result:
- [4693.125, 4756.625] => 19.1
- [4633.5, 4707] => 18.6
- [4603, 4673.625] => 18.5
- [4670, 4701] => 19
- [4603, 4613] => 18.6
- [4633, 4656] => 18.3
